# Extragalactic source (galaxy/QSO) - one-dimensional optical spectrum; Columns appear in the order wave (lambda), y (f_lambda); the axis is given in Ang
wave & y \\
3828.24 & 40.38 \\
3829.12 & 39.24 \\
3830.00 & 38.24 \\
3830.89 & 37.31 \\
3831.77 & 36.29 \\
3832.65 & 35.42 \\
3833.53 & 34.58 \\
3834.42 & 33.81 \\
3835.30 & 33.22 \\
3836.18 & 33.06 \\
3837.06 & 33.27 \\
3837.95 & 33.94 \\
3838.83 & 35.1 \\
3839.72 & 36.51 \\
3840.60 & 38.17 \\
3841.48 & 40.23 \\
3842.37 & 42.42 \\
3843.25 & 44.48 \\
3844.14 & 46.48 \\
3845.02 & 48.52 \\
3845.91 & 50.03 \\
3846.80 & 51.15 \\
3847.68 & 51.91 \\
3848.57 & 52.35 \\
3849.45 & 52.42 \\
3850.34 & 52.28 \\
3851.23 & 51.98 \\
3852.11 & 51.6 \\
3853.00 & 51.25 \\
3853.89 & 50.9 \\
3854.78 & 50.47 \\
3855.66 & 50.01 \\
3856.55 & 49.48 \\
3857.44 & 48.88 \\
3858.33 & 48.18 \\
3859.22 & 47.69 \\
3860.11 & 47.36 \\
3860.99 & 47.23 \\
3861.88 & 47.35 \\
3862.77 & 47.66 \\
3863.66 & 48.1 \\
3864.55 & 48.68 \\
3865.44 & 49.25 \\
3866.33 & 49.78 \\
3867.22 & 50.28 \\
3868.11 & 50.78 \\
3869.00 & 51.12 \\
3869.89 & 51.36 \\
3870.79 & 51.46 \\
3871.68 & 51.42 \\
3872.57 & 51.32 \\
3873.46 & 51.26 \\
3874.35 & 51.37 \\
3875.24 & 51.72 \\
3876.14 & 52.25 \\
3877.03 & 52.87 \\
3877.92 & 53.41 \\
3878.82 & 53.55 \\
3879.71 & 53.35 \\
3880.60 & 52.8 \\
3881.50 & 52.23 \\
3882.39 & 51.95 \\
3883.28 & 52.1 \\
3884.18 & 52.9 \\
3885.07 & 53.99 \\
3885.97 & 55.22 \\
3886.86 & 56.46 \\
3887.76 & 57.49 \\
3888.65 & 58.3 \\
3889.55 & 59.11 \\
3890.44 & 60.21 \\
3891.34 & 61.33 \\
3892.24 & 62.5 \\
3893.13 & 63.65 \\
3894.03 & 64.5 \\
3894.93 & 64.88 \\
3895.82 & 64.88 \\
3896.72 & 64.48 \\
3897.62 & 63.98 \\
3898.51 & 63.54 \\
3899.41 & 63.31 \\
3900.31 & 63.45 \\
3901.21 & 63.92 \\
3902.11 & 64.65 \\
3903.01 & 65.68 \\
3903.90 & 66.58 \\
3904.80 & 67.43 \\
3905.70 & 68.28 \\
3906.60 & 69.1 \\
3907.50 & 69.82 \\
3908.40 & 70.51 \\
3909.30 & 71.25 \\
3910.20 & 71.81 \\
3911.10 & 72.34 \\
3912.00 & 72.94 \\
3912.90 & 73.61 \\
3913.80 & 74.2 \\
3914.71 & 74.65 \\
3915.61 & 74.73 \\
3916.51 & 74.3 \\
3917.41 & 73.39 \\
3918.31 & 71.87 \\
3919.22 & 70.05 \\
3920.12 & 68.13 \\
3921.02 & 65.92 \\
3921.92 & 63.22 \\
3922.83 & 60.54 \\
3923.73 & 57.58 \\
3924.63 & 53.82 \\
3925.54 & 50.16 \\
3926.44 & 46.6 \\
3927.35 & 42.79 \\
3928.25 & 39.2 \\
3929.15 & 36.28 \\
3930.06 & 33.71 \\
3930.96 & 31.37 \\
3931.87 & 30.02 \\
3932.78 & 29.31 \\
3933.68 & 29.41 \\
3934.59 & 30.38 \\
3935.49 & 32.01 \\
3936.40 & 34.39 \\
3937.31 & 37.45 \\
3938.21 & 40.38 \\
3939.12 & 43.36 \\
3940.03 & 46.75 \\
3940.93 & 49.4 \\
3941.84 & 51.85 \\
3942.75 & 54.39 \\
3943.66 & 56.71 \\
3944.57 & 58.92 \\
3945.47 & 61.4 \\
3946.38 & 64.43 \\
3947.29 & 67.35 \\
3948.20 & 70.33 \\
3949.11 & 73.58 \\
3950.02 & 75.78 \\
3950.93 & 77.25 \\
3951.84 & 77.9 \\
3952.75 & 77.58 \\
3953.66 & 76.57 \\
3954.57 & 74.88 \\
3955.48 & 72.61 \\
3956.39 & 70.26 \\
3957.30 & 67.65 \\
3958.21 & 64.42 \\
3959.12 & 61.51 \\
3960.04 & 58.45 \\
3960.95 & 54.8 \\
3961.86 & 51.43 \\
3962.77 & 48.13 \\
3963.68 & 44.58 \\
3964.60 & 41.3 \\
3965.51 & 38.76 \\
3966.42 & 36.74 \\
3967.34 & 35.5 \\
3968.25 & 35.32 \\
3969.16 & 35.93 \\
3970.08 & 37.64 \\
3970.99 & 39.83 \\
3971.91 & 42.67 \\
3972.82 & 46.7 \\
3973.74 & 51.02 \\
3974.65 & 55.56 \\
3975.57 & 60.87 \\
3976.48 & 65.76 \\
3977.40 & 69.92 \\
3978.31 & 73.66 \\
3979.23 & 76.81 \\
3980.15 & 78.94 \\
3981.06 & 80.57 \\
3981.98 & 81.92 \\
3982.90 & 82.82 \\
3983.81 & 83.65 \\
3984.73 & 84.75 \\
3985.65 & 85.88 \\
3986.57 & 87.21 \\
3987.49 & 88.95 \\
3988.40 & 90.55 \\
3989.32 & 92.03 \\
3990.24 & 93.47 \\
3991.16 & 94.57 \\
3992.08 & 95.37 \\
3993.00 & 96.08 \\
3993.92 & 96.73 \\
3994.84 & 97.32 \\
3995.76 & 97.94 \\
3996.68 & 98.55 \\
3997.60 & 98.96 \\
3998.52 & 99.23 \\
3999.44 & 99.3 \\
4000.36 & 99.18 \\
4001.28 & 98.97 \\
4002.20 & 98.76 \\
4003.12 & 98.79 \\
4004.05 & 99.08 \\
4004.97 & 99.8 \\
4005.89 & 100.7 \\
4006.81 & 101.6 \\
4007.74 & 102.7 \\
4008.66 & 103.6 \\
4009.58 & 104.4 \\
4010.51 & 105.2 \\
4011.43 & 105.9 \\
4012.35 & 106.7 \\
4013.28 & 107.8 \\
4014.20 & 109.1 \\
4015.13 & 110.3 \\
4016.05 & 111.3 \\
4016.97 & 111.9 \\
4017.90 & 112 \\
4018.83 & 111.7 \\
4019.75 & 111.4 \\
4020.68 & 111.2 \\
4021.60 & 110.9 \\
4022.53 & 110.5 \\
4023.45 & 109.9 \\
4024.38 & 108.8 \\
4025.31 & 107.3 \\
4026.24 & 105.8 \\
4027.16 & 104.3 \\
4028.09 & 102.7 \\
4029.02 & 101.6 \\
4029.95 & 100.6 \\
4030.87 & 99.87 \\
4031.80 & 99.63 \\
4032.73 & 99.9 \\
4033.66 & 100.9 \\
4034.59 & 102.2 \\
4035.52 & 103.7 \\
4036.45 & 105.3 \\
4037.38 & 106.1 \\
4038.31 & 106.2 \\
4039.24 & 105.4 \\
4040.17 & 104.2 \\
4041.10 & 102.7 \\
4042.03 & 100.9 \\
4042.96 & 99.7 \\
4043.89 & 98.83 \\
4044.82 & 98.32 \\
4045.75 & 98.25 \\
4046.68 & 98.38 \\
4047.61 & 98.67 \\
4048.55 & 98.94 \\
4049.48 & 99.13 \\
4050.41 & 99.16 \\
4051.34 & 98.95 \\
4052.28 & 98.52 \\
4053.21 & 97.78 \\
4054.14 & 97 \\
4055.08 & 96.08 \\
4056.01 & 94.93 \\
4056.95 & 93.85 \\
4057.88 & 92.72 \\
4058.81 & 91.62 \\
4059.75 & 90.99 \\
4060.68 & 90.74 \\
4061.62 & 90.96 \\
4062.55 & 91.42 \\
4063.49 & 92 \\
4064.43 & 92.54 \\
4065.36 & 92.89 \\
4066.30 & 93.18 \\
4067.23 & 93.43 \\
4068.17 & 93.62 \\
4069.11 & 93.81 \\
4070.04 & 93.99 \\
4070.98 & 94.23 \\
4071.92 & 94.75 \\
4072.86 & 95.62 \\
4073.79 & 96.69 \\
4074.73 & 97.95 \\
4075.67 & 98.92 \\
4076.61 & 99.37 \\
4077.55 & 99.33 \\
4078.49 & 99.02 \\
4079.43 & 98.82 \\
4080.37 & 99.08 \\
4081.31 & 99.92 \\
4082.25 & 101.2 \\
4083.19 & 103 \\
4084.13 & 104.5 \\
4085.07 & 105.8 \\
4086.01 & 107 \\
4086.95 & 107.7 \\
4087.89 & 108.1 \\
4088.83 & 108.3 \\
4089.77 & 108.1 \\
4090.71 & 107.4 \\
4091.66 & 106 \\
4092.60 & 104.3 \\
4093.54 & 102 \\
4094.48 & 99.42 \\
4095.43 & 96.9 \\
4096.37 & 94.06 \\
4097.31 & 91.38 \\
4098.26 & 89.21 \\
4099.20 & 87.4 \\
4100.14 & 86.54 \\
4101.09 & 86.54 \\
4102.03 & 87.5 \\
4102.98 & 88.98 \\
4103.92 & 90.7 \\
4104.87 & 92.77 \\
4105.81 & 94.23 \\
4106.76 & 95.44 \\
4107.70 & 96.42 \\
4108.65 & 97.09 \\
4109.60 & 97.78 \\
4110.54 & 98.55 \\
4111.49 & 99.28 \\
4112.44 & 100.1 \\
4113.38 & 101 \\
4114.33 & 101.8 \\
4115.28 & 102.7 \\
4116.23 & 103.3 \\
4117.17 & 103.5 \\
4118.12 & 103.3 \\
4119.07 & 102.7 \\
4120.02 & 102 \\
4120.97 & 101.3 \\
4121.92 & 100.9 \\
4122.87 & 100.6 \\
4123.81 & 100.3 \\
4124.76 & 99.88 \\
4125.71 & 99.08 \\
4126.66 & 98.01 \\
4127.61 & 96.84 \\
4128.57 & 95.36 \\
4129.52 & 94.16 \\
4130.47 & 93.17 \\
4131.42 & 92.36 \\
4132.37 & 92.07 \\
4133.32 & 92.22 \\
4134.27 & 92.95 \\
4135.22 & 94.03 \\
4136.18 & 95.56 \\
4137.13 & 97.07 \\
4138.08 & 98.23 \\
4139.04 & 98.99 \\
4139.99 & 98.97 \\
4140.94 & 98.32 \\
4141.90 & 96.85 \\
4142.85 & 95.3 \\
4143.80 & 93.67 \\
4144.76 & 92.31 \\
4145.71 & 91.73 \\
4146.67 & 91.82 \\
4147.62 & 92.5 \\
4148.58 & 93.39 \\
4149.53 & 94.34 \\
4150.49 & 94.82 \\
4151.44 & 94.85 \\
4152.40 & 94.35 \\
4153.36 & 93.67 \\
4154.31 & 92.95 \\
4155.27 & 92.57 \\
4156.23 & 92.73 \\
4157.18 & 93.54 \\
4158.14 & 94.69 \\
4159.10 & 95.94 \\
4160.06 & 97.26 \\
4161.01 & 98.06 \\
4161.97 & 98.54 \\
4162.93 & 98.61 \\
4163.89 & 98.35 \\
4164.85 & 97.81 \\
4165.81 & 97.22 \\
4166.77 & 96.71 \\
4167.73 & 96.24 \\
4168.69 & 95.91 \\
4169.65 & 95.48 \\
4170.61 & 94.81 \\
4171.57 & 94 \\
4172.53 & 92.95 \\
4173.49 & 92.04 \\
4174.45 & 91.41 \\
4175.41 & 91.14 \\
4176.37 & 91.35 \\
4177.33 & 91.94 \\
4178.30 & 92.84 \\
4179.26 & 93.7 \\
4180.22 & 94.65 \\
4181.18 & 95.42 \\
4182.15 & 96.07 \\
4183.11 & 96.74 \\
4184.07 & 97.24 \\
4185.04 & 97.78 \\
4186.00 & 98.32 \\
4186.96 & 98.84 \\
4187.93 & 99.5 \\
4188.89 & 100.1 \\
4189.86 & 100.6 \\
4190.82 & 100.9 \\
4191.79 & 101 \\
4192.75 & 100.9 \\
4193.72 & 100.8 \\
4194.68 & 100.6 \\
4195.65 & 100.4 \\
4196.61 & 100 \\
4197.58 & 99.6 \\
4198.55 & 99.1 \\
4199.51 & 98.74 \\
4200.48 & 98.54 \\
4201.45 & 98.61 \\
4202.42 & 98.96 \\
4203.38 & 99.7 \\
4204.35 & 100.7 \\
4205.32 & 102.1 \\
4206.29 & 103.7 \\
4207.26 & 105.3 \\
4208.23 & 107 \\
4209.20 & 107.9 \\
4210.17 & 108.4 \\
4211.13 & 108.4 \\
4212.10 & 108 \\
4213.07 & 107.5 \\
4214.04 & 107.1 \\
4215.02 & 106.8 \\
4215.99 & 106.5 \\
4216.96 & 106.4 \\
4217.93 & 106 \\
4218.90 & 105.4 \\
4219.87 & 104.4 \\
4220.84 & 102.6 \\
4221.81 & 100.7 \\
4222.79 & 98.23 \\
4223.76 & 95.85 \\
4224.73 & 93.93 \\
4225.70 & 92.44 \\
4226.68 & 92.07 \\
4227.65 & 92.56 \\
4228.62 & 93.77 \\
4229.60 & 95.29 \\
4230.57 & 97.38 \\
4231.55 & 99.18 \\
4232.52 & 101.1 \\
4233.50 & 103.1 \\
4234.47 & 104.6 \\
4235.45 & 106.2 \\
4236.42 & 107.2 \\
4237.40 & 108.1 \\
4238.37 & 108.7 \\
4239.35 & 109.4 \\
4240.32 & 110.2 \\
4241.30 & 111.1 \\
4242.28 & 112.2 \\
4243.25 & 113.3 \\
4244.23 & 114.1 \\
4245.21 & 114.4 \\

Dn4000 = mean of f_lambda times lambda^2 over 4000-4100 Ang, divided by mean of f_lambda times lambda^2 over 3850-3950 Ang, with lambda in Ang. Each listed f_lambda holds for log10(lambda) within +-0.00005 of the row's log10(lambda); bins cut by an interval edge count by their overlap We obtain 1.9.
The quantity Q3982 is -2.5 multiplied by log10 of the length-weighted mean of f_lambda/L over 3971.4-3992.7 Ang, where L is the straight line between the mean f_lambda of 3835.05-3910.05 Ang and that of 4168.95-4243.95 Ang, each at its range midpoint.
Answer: -0.11 mag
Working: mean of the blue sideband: 53.5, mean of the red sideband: 101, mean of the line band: 76.7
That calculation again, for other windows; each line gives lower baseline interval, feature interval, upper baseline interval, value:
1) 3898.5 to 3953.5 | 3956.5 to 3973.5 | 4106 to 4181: 0.353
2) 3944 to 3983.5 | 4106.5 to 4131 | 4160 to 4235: -0.154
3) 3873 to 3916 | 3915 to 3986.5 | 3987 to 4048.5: 0.366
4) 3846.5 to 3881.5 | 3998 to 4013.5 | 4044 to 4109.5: -0.241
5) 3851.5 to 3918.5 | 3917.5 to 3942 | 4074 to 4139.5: 0.385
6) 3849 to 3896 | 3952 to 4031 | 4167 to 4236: -0.197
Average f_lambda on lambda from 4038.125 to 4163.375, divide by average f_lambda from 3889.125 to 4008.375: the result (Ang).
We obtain 1.5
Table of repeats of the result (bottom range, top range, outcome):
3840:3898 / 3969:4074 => 1.80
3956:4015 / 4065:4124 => 1.25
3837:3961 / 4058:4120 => 1.75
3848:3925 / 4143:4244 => 1.69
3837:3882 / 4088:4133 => 2.01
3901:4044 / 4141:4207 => 1.26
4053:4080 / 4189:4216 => 1.08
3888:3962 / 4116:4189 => 1.60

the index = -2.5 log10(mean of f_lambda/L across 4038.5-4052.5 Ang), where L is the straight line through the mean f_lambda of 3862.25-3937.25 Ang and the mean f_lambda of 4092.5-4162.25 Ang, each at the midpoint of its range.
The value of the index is -0.221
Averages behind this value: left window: 56.5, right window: 95.9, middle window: 100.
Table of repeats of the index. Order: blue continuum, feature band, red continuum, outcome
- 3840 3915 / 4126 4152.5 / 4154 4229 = -0.04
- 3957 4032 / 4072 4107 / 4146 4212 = -0.08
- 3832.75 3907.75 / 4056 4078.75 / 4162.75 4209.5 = -0.17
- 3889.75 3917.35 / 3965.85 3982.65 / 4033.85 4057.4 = 0.44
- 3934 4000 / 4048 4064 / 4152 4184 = -0.20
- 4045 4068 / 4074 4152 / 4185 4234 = -0.01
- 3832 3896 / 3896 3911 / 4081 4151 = -0.17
